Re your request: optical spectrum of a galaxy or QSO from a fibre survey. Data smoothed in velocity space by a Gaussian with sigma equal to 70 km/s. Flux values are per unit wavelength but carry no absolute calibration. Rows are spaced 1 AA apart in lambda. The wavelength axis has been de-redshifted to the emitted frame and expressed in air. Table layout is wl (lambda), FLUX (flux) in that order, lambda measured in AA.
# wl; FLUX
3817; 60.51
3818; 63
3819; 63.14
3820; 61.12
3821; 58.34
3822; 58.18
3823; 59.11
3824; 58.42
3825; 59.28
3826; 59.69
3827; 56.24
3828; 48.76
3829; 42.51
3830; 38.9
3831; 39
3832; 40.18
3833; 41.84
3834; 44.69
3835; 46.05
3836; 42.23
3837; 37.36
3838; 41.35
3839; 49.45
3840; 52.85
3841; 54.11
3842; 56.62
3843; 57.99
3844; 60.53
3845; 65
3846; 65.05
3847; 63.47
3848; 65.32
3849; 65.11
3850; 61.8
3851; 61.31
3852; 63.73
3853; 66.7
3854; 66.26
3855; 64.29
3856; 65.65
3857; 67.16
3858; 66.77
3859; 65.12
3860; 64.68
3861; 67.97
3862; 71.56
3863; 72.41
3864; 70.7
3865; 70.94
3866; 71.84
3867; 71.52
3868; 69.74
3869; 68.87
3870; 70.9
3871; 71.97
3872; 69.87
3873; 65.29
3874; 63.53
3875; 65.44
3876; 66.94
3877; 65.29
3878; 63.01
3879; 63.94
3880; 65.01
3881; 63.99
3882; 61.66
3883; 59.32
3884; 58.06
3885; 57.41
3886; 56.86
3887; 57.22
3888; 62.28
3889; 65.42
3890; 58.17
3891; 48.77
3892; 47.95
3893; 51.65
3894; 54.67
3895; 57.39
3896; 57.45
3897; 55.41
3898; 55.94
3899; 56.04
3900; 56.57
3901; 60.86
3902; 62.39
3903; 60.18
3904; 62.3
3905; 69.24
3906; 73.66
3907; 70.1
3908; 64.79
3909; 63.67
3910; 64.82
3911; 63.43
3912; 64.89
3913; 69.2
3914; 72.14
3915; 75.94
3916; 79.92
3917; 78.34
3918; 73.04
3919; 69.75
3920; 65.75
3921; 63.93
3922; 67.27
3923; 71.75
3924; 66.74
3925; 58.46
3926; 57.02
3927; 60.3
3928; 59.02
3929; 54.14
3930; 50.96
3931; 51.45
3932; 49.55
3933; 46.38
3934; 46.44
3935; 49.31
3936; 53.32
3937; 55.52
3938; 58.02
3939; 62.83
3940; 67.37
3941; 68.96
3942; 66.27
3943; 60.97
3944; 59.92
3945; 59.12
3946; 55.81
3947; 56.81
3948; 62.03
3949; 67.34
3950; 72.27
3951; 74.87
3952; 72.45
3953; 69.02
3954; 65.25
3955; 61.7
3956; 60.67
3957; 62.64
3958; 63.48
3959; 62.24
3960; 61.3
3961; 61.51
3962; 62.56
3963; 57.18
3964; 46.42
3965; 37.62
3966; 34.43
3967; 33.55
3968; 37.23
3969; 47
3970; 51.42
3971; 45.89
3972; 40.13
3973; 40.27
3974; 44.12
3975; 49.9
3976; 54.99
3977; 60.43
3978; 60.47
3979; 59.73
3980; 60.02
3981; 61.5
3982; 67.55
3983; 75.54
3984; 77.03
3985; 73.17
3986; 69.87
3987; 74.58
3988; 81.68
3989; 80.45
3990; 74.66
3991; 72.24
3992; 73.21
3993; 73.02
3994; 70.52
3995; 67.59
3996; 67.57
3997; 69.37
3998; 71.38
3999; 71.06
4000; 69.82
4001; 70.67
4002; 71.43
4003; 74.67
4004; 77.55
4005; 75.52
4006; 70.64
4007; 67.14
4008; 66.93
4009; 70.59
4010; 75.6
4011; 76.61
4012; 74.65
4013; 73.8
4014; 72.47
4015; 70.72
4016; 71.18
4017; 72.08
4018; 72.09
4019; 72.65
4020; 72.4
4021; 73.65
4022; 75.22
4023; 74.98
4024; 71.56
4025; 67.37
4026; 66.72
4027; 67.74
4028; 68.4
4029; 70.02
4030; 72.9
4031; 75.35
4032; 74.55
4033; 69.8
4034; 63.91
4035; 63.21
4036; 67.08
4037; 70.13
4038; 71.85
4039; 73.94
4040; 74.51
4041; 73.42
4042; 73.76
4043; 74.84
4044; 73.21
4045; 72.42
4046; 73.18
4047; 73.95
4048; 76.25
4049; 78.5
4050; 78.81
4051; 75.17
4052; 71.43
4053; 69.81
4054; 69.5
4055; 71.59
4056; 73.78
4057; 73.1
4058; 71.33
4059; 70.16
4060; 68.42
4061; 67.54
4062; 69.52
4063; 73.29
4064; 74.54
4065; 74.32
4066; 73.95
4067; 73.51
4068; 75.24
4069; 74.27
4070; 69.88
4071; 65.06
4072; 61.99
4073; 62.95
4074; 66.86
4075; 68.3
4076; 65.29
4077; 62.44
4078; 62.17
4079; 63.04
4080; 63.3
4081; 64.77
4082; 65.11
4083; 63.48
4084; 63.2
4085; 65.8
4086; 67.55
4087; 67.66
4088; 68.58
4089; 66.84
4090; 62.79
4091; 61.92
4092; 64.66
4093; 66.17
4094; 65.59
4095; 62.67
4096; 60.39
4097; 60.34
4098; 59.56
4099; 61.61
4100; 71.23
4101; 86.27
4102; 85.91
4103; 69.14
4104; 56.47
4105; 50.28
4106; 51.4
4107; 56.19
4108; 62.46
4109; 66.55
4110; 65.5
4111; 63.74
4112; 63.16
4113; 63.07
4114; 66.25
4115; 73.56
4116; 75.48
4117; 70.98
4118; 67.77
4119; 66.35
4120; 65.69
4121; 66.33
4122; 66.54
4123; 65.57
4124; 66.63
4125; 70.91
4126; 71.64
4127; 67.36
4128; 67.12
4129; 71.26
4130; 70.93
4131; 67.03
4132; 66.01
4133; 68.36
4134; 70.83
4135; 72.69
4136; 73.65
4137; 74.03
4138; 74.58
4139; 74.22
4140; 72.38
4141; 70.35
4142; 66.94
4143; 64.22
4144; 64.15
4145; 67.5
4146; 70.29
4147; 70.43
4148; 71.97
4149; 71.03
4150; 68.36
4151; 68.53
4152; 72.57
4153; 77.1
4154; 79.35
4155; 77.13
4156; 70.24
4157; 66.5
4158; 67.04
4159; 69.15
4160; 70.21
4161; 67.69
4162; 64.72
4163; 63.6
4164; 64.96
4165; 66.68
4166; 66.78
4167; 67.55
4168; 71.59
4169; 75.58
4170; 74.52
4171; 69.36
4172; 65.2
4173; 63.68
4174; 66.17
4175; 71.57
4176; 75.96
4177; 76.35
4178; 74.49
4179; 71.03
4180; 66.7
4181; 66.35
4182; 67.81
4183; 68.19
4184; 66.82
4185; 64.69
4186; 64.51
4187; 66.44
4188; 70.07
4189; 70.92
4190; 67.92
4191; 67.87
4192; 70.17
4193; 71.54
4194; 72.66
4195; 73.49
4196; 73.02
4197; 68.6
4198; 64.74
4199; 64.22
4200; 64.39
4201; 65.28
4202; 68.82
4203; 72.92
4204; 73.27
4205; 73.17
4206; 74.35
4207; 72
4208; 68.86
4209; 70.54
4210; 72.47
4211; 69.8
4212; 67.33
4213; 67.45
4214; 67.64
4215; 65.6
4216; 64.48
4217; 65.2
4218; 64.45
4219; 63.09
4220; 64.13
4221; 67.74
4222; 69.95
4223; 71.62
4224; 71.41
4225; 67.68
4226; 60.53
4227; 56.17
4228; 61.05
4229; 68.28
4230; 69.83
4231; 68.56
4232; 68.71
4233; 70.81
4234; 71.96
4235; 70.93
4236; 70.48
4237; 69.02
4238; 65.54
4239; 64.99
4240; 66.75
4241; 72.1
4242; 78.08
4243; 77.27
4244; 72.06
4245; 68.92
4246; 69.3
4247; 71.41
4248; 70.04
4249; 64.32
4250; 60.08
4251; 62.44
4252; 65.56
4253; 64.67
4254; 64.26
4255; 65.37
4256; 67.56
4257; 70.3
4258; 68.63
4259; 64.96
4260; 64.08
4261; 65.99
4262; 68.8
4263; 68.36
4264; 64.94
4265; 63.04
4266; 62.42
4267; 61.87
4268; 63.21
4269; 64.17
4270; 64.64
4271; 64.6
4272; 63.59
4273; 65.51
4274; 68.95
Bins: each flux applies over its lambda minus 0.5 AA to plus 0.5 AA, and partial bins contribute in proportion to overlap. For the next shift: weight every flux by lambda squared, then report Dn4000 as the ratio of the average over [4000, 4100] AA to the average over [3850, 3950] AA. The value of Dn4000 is 1.20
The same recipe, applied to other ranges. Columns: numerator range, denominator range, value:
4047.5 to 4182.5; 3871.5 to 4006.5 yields 1.20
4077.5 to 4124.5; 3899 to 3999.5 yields 1.13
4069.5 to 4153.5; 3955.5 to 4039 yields 1.08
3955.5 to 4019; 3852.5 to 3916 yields 1.06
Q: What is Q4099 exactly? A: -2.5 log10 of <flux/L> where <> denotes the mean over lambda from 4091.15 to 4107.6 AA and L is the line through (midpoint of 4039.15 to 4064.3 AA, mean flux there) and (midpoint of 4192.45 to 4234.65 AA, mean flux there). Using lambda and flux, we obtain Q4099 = 0.12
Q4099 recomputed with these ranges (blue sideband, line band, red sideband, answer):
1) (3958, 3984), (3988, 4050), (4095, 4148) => -0.24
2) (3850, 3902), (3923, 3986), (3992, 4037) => 0.17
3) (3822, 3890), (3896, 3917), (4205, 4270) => -0.07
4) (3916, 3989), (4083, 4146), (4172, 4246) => -0.02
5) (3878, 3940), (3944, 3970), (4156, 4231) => 0.08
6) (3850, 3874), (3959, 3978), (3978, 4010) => 0.40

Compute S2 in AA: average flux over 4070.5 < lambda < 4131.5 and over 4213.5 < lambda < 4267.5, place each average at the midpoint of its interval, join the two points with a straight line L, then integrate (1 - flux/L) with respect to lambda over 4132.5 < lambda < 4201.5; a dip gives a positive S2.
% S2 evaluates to -3.3 AA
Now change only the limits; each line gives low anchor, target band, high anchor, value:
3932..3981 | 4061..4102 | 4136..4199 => -1.9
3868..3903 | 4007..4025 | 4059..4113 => -2.3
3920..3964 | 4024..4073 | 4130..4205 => -5.0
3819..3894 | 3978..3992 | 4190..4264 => -1.9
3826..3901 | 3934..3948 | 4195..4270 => 0.5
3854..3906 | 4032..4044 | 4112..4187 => -0.7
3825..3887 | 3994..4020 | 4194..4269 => -3.5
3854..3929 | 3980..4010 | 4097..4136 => -2.8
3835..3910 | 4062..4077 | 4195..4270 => -1.1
